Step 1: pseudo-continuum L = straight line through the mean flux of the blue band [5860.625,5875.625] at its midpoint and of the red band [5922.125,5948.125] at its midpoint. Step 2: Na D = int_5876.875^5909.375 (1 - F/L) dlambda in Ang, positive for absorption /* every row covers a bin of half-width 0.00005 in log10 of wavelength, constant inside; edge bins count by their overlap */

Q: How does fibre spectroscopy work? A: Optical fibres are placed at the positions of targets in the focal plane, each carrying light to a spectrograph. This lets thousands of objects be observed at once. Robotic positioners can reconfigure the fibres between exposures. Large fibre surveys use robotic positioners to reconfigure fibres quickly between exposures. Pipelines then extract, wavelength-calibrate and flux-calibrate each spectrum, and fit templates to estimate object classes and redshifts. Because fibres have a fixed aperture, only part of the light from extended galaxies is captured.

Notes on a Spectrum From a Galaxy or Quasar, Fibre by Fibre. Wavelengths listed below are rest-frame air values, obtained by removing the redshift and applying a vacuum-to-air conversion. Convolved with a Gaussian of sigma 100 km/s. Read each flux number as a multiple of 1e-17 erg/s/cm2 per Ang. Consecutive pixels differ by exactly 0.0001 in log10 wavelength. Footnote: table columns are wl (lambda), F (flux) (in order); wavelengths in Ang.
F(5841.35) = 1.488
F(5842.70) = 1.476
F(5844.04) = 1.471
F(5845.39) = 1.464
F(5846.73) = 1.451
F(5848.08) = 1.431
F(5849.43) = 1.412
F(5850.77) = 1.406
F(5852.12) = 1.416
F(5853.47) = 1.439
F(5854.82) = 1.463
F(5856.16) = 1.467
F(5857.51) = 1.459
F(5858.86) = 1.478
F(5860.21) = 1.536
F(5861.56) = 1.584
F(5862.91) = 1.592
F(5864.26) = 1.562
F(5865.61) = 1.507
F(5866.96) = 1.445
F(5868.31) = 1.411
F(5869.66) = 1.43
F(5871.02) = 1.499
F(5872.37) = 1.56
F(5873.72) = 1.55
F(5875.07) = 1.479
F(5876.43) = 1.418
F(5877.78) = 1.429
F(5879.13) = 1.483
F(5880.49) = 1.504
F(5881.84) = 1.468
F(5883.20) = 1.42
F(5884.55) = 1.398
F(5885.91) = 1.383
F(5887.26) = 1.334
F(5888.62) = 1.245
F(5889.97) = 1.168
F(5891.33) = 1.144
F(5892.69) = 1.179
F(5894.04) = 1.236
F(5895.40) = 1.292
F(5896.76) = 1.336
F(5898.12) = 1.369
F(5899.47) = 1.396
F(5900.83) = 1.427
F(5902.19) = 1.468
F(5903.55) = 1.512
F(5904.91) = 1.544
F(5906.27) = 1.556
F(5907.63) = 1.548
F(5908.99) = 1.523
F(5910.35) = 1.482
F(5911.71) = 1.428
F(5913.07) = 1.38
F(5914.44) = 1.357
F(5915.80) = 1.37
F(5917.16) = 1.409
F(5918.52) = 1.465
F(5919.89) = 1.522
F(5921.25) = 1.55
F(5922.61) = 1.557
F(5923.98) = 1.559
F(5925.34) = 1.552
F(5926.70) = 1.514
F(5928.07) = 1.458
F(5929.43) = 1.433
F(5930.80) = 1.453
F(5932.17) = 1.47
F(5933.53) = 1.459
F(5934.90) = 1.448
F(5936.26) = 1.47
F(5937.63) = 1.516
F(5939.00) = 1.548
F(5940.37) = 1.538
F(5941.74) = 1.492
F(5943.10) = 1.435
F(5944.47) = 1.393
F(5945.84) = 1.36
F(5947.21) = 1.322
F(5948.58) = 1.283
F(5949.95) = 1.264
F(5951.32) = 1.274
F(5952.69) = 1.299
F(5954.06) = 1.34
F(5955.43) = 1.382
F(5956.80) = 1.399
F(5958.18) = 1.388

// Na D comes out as 2.3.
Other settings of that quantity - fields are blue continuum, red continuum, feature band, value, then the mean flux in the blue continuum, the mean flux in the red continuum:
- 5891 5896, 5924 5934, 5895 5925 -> -2.7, 1.22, 1.48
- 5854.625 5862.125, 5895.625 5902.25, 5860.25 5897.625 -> 0.8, 1.5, 1.39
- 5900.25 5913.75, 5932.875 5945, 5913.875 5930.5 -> 0.0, 1.49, 1.48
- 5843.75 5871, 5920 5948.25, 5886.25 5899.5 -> 1.9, 1.47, 1.48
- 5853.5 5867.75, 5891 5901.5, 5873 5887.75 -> -0.5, 1.51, 1.3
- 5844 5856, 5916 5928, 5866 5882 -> -0.1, 1.44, 1.51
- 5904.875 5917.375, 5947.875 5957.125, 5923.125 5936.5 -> -0.9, 1.46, 1.32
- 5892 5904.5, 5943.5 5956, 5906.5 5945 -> -3.9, 1.36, 1.33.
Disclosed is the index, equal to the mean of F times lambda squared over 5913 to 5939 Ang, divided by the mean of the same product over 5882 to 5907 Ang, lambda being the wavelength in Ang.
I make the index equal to 1.1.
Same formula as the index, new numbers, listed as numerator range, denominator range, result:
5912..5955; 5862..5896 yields 1.04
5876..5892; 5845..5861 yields 0.95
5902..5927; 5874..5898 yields 1.11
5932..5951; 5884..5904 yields 1.09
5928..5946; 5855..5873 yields 1.00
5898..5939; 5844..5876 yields 1.02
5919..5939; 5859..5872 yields 1.02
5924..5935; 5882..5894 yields 1.16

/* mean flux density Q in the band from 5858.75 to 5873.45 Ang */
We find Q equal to 1.51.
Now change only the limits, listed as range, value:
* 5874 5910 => 1.4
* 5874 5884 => 1.46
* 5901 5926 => 1.49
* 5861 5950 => 1.44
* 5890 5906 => 1.35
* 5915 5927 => 1.5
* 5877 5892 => 1.36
